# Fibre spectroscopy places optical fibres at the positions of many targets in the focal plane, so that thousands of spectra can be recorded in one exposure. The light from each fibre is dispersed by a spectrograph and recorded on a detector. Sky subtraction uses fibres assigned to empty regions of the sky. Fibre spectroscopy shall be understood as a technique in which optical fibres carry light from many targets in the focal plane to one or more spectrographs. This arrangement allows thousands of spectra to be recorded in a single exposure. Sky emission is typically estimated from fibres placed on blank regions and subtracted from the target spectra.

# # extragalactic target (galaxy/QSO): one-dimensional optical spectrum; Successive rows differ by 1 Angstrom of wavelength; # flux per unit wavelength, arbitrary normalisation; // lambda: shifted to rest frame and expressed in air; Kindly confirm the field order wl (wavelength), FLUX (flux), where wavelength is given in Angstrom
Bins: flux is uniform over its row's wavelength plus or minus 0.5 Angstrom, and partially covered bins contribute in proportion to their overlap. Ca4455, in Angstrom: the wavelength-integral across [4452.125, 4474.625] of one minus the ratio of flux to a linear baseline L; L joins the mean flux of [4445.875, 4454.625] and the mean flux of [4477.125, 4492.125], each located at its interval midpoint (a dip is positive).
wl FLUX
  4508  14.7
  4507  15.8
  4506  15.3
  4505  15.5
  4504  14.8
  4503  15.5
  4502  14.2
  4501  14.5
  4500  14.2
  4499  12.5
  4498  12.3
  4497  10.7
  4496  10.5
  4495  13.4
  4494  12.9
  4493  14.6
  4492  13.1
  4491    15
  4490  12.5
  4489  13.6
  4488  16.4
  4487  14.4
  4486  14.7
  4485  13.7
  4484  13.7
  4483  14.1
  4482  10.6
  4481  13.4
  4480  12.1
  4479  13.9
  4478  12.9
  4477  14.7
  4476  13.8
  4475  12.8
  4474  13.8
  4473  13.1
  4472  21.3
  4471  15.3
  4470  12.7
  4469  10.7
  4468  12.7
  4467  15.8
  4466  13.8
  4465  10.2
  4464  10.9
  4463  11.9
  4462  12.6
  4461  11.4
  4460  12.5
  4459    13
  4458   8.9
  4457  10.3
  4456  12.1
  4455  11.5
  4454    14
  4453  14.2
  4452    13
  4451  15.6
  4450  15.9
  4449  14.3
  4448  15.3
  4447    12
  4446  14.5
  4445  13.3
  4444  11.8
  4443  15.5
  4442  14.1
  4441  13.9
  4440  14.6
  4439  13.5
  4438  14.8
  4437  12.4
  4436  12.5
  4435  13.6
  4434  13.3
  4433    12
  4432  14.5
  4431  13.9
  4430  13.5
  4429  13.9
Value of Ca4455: 1.9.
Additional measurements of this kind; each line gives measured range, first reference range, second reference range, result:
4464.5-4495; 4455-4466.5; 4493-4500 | -4.4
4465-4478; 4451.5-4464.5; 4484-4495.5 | -1.1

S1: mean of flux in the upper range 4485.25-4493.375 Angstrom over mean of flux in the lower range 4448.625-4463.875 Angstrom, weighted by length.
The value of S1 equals 1.1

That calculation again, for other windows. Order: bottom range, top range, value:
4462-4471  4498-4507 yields 1.16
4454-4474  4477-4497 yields 1.05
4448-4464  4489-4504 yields 1.04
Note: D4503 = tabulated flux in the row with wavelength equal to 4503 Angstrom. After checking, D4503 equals 15.5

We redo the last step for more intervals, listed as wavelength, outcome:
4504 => 14.8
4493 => 14.6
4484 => 13.7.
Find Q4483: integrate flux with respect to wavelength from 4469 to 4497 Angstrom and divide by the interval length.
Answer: 13.7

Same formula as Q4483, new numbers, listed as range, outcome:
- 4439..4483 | 13.3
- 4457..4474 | 12.9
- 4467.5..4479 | 14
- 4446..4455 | 14.1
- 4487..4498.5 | 13.2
